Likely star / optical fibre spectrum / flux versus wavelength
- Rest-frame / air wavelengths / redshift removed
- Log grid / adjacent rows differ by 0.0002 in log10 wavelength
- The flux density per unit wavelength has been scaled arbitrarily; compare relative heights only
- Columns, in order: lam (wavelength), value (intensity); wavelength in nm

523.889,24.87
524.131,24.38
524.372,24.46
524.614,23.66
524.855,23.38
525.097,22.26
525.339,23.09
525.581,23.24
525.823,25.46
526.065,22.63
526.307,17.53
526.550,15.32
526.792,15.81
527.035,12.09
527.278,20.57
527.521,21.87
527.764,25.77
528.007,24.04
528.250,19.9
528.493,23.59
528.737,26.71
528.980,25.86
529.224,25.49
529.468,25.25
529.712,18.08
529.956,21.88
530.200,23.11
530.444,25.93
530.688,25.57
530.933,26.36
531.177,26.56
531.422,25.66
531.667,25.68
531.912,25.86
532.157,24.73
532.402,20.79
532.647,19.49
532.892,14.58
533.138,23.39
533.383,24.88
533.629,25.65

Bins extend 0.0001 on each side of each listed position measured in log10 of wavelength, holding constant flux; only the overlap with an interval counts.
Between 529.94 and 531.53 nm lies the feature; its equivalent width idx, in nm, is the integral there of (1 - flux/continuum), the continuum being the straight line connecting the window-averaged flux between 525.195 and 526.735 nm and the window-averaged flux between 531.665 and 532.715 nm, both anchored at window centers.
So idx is -0.17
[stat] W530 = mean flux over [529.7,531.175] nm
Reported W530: 24.2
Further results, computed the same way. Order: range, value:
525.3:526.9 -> 20.3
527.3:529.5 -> 24.1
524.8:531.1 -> 22.4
